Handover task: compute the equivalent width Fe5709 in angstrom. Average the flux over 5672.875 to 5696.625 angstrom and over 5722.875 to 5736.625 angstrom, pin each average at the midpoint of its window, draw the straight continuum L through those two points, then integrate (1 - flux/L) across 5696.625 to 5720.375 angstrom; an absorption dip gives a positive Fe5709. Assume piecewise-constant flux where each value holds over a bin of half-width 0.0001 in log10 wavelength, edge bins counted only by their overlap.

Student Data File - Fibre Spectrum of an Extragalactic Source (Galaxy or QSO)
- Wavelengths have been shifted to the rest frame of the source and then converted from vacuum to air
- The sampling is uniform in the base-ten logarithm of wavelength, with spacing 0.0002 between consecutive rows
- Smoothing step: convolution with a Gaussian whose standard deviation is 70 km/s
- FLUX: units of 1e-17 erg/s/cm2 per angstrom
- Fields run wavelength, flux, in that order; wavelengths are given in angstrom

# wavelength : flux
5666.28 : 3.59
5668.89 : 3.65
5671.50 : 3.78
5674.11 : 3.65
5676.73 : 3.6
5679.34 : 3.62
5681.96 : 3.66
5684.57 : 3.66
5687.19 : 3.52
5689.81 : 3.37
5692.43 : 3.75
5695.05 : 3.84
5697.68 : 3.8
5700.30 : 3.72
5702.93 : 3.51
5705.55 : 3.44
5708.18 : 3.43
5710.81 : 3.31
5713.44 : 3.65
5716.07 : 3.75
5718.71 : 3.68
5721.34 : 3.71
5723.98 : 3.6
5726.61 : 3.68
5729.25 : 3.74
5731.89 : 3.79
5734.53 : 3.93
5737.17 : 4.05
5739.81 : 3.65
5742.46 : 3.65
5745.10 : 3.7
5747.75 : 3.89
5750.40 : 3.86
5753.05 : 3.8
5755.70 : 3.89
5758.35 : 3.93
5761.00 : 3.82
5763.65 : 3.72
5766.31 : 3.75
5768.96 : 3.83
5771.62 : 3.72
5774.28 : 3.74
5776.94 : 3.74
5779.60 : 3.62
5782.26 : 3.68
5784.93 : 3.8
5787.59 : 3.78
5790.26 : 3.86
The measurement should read 0.7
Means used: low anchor 3.63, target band 3.59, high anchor 3.77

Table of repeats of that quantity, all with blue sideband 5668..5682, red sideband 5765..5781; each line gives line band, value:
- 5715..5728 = 0.0 angstrom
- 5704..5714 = 0.7 angstrom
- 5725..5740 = -0.4 angstrom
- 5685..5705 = 0.2 angstrom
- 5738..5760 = -0.5 angstrom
